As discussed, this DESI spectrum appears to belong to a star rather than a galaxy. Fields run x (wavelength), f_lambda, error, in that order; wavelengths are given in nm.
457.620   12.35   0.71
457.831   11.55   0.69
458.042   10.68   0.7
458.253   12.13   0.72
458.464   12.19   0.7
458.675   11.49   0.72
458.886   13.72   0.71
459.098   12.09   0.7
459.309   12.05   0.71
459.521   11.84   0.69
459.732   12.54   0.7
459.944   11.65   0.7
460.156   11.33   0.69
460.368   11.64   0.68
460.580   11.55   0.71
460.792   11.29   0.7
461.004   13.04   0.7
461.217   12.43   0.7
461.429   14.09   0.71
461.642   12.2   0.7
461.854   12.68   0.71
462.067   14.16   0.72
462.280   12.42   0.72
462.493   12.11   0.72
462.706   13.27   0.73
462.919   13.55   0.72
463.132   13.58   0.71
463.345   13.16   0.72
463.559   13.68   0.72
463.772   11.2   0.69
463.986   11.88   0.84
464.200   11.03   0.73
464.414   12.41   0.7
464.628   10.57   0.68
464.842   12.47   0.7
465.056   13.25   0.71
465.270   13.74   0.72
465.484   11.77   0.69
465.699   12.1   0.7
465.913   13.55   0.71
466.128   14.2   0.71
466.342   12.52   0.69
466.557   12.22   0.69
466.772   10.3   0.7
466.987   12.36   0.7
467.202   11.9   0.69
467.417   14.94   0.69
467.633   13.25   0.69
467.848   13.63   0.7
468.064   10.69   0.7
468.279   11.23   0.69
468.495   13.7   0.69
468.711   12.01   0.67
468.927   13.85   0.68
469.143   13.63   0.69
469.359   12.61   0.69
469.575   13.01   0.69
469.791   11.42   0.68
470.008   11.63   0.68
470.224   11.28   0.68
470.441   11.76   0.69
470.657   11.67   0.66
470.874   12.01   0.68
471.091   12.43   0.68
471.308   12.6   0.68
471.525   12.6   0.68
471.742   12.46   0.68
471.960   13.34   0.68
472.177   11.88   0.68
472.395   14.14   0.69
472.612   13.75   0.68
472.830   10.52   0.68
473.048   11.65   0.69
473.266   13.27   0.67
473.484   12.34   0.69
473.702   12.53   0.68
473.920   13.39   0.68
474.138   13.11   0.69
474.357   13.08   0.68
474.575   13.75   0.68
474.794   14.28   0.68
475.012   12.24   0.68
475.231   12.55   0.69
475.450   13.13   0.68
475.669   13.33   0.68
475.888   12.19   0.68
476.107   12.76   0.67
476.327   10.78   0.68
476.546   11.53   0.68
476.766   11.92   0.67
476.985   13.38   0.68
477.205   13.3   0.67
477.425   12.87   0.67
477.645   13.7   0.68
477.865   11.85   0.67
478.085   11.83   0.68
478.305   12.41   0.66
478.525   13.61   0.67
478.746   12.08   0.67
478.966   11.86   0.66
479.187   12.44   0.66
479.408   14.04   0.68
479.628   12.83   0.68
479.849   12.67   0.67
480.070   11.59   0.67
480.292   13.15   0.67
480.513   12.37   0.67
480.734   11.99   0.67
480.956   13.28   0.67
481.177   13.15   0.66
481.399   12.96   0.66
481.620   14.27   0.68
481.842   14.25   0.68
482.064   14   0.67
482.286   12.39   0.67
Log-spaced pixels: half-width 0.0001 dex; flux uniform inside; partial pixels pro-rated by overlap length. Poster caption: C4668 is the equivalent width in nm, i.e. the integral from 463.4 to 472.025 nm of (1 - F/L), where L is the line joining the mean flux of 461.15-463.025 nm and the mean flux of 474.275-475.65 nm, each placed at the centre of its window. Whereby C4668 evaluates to 0.436 nm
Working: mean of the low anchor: 13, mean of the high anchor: 13.2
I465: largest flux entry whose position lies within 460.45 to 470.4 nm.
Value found 14.94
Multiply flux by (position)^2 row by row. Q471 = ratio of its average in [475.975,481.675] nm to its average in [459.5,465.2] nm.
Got 1.09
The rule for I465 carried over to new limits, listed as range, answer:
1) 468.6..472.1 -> 13.85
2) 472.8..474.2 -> 13.39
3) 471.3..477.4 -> 14.28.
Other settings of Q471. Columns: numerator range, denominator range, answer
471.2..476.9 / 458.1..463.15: 1.08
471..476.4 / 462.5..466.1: 1.05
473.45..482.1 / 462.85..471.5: 1.08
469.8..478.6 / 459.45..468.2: 1.05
